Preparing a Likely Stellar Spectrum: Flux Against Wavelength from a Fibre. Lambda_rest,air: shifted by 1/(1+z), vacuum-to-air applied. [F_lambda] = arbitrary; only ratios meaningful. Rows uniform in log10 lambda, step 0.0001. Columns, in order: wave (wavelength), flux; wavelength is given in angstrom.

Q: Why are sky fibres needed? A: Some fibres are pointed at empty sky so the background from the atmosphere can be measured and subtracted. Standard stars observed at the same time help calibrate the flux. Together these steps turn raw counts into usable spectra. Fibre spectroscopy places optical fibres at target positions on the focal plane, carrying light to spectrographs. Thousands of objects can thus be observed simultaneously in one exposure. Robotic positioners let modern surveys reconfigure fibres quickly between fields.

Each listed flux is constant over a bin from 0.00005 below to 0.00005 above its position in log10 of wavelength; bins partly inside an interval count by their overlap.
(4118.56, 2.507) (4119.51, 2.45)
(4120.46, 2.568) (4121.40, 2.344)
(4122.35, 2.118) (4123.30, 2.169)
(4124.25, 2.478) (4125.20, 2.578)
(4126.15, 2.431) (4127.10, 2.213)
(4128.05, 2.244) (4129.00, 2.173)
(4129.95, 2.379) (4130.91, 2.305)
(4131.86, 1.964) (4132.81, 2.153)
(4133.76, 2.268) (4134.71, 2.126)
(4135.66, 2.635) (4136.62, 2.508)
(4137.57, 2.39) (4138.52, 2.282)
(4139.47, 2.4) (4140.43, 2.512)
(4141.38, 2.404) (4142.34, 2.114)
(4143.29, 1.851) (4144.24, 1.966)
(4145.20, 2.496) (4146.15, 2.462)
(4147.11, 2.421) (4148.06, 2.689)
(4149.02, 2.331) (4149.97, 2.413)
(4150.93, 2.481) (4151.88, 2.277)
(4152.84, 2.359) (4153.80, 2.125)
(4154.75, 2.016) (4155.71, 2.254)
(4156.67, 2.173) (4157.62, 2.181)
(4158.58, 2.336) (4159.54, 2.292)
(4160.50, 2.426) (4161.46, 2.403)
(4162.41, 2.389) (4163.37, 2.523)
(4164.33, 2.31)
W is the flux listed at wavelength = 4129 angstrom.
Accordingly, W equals 2.173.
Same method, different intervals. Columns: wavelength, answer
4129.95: 2.379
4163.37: 2.523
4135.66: 2.635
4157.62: 2.181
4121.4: 2.344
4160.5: 2.426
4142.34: 2.114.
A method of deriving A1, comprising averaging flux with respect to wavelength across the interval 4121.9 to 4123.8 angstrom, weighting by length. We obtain 2.15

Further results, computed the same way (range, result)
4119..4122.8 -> 2.38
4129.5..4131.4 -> 2.33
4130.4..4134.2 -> 2.17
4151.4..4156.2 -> 2.21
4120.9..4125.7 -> 2.34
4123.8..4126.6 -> 2.5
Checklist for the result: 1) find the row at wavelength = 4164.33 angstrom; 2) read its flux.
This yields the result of 2.31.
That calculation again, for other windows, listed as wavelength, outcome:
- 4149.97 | 2.413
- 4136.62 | 2.508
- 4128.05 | 2.244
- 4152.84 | 2.359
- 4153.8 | 2.125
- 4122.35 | 2.118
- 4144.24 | 1.966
